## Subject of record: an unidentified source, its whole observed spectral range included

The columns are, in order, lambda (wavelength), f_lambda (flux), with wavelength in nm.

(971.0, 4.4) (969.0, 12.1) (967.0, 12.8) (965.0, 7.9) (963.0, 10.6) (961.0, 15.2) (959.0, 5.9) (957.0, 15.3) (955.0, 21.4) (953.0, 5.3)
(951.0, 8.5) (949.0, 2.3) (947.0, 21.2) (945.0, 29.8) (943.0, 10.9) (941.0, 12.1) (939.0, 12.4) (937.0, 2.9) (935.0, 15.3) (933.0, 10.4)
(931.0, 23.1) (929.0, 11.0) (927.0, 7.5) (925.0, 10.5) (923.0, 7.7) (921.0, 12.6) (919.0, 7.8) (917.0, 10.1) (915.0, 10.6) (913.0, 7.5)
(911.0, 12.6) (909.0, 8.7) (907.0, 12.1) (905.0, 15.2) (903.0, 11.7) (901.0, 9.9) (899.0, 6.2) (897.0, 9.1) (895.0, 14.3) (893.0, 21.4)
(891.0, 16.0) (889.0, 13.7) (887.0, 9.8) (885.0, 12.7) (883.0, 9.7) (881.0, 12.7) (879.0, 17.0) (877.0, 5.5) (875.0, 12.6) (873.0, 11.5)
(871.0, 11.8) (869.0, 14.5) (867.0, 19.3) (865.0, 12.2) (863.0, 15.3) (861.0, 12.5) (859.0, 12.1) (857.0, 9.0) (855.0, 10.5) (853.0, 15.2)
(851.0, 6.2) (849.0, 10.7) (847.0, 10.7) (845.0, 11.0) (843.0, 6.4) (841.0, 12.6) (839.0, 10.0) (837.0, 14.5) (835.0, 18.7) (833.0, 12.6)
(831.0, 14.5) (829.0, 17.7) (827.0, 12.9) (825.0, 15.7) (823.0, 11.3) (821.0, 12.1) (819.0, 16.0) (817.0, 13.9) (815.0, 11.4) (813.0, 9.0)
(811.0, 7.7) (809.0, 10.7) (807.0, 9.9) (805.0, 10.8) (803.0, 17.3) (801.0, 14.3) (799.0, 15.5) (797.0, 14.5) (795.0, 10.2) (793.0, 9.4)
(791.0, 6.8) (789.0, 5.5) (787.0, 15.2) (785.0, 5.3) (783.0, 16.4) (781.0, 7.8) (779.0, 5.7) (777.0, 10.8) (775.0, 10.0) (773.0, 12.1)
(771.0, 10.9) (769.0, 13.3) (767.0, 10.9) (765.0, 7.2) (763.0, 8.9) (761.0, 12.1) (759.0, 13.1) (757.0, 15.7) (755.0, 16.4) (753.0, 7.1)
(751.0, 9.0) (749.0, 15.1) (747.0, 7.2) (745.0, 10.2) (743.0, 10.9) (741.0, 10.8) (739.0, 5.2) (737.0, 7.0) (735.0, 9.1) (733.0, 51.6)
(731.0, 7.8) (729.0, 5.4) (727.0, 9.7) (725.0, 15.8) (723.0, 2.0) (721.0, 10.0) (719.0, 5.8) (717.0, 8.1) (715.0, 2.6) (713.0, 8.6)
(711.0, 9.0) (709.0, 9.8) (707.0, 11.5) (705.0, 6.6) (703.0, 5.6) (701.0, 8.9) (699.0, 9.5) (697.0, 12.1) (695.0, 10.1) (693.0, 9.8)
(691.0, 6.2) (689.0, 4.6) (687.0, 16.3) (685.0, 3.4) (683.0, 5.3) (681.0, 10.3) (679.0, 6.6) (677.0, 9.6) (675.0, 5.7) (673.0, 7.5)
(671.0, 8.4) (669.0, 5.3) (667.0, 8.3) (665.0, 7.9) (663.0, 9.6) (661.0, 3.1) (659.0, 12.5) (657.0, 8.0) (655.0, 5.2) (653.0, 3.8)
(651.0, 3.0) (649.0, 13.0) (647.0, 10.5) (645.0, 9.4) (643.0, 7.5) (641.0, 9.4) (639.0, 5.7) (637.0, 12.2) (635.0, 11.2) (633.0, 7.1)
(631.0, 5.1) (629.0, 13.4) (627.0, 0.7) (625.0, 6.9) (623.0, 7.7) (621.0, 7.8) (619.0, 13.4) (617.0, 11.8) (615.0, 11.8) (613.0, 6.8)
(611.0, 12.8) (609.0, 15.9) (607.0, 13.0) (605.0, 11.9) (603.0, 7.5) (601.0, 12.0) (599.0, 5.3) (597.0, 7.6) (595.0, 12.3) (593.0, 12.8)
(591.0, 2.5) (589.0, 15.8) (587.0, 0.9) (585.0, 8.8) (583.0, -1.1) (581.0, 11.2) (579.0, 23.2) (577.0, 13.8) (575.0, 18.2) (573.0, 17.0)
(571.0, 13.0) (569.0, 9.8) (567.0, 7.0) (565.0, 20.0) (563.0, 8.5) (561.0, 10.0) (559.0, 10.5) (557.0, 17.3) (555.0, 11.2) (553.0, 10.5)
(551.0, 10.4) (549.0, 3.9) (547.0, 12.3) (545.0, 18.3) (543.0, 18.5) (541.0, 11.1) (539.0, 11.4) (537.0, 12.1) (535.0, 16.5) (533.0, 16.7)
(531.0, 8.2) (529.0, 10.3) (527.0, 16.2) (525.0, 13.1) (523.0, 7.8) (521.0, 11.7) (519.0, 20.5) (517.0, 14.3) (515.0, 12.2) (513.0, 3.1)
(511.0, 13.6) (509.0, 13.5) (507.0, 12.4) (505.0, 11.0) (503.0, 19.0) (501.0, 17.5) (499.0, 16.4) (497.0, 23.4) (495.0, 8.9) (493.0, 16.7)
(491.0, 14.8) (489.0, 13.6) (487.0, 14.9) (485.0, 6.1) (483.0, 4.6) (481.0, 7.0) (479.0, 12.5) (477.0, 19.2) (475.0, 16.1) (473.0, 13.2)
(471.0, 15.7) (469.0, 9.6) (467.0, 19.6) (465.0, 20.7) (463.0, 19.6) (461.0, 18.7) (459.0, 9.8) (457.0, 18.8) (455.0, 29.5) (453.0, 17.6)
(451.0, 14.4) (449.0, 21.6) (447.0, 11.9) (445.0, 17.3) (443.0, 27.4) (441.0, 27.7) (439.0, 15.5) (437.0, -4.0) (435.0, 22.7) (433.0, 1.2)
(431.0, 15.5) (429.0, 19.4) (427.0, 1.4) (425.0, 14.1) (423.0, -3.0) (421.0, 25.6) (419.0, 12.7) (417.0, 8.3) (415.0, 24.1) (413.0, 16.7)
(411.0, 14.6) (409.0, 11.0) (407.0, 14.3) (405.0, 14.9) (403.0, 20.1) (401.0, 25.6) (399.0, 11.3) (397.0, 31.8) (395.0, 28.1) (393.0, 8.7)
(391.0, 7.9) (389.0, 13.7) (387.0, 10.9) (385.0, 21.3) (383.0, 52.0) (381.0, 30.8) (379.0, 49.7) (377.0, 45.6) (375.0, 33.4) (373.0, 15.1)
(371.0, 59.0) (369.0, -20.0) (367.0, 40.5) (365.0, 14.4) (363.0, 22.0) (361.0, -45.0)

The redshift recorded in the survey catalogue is 0.97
